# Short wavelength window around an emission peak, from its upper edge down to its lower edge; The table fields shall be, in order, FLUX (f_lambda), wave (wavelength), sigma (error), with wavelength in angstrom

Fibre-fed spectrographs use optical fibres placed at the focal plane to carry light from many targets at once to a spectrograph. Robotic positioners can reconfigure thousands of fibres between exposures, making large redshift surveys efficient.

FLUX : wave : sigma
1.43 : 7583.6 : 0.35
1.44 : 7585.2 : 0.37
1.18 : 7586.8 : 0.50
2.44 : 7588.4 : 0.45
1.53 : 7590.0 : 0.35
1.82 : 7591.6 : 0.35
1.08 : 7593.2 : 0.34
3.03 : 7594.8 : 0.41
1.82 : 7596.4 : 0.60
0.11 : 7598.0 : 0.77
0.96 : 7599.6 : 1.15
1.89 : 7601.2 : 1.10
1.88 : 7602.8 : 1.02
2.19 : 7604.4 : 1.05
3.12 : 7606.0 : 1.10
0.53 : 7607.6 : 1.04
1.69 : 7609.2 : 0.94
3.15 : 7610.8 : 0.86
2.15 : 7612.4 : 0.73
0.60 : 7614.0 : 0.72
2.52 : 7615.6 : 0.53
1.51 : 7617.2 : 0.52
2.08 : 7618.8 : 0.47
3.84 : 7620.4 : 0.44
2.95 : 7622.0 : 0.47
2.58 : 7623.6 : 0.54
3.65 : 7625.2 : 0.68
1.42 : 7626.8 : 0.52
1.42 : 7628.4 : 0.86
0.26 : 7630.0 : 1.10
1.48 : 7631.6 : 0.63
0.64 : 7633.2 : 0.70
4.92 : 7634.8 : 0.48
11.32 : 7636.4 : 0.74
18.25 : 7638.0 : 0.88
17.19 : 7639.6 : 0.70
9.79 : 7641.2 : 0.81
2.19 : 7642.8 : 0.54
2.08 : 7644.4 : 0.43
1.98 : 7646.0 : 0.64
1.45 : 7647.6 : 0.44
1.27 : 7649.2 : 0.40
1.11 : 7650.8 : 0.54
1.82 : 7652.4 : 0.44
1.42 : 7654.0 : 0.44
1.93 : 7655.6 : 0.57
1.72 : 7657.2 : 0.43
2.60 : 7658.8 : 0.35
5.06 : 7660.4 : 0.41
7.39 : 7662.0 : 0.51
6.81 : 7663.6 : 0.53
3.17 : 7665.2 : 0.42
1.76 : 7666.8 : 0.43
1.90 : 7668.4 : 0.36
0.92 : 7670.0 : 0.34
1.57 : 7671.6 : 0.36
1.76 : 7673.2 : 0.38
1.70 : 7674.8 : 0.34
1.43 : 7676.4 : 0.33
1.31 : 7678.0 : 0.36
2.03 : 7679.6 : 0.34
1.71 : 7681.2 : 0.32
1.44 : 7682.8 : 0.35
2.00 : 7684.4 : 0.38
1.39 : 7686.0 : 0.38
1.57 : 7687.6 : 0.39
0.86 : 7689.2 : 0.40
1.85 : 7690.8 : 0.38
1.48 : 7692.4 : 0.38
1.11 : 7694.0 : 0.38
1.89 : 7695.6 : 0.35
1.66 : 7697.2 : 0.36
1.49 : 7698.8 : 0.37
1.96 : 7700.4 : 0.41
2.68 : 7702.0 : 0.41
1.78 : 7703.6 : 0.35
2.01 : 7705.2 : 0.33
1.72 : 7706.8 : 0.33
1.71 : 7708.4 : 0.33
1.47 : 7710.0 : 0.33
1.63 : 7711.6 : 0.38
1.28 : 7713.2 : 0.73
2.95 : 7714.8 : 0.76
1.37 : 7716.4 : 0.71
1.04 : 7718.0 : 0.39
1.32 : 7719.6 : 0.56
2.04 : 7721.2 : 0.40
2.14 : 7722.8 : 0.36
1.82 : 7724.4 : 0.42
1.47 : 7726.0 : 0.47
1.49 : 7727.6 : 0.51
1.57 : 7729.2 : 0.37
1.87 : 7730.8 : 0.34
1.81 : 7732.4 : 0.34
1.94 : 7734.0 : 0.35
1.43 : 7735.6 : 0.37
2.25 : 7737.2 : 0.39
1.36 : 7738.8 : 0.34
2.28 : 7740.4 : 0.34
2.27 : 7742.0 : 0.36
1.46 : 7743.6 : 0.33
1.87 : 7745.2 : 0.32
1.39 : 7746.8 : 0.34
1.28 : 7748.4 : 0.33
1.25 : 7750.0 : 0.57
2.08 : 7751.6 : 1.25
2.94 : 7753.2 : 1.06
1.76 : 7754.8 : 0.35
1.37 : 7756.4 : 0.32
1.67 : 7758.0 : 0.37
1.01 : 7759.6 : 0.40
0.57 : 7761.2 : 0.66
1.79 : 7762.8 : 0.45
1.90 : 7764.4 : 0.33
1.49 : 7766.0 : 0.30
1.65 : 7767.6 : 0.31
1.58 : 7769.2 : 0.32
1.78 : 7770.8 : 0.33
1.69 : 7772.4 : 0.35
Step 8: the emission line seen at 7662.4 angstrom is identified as [N II] 6583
